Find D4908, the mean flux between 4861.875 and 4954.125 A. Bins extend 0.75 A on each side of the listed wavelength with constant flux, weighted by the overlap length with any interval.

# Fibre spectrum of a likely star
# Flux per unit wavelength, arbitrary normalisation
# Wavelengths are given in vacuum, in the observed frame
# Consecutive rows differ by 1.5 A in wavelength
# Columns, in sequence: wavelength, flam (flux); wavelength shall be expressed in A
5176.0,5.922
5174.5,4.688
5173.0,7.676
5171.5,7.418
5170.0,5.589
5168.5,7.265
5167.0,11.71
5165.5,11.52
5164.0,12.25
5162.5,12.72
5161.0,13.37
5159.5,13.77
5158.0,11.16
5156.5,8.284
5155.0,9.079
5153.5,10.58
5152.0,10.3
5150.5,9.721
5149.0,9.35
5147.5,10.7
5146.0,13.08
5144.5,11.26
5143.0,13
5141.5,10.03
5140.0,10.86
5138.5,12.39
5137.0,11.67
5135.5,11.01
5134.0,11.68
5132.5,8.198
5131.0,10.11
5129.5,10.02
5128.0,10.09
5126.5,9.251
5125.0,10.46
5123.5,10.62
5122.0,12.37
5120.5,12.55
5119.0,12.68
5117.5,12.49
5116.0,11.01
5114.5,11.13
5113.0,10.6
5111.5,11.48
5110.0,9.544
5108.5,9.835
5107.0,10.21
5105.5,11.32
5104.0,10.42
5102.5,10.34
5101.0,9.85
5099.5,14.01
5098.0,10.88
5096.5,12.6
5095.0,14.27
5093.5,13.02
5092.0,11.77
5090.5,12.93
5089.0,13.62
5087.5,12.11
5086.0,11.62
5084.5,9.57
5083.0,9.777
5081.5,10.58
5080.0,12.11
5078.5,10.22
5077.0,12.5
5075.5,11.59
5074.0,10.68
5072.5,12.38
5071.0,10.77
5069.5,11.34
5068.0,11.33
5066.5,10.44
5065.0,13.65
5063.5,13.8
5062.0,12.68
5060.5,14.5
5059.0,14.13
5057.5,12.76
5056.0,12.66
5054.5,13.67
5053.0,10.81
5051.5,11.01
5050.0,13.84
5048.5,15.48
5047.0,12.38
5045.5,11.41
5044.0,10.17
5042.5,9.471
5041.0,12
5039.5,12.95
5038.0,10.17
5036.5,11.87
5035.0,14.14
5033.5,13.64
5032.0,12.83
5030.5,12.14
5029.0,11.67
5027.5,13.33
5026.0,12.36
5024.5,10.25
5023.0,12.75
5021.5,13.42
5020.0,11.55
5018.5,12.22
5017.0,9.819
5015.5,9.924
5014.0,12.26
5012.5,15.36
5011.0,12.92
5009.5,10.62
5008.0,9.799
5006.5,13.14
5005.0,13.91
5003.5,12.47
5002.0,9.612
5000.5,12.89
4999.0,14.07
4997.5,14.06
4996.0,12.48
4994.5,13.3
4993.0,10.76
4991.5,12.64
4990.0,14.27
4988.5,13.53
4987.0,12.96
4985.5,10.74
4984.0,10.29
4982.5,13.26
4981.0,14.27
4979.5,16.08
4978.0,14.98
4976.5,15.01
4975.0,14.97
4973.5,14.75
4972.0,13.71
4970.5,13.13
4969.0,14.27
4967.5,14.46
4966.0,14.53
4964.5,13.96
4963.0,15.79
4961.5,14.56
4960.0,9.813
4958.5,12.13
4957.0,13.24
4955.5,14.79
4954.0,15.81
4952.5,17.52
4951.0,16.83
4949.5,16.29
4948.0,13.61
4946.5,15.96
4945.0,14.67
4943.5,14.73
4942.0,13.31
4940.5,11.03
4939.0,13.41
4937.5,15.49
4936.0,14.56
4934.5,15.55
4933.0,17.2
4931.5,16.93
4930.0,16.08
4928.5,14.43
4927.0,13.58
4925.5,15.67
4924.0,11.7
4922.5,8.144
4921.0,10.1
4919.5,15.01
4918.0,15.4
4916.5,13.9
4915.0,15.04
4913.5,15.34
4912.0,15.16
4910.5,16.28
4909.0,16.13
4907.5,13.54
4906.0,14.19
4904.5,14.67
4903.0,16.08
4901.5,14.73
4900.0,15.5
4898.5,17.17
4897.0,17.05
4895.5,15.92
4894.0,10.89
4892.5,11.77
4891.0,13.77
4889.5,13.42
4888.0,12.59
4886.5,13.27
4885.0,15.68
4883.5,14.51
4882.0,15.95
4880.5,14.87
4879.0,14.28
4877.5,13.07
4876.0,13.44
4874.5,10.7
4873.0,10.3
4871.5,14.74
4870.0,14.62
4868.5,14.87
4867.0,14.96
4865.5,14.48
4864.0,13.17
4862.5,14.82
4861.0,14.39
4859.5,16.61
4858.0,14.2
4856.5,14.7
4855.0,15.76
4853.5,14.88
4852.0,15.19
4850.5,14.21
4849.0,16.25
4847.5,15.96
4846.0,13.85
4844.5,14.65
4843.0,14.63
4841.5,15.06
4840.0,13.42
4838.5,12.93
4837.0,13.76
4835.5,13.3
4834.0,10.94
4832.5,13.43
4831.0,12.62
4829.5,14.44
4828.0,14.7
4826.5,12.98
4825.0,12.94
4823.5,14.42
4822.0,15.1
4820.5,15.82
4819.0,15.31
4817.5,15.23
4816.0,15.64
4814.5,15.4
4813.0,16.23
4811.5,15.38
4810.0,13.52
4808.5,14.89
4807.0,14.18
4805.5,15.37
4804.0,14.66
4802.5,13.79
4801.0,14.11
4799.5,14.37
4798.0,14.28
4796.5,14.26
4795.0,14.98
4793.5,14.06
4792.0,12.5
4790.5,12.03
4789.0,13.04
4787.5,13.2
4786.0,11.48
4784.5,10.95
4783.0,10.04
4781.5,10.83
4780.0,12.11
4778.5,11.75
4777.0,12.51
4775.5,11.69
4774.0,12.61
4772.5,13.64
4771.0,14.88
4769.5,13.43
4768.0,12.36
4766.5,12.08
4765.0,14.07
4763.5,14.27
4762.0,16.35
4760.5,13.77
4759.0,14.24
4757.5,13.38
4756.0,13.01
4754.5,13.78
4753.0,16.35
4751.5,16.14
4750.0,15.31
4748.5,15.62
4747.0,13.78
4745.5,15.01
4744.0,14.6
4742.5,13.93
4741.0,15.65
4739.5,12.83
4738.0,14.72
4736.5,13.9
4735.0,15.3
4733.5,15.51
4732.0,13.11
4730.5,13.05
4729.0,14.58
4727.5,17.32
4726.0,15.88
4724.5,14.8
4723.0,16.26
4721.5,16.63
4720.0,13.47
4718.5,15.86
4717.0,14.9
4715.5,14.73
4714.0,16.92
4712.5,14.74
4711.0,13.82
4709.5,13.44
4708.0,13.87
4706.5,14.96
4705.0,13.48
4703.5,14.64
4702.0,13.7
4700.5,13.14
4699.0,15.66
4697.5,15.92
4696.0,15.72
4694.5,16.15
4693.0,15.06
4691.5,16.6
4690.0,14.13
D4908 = 14.4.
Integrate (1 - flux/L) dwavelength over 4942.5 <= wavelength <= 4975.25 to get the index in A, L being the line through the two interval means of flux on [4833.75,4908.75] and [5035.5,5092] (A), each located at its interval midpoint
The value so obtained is -3.1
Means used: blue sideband 14.3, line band 14.5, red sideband 12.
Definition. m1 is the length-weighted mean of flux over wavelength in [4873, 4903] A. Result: 14.1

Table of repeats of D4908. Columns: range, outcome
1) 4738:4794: 13.5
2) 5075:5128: 11.4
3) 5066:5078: 11.4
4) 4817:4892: 14.2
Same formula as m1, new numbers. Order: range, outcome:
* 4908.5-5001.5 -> 14.1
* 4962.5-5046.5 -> 12.7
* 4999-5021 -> 12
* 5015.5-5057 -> 12.1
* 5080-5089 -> 11.1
